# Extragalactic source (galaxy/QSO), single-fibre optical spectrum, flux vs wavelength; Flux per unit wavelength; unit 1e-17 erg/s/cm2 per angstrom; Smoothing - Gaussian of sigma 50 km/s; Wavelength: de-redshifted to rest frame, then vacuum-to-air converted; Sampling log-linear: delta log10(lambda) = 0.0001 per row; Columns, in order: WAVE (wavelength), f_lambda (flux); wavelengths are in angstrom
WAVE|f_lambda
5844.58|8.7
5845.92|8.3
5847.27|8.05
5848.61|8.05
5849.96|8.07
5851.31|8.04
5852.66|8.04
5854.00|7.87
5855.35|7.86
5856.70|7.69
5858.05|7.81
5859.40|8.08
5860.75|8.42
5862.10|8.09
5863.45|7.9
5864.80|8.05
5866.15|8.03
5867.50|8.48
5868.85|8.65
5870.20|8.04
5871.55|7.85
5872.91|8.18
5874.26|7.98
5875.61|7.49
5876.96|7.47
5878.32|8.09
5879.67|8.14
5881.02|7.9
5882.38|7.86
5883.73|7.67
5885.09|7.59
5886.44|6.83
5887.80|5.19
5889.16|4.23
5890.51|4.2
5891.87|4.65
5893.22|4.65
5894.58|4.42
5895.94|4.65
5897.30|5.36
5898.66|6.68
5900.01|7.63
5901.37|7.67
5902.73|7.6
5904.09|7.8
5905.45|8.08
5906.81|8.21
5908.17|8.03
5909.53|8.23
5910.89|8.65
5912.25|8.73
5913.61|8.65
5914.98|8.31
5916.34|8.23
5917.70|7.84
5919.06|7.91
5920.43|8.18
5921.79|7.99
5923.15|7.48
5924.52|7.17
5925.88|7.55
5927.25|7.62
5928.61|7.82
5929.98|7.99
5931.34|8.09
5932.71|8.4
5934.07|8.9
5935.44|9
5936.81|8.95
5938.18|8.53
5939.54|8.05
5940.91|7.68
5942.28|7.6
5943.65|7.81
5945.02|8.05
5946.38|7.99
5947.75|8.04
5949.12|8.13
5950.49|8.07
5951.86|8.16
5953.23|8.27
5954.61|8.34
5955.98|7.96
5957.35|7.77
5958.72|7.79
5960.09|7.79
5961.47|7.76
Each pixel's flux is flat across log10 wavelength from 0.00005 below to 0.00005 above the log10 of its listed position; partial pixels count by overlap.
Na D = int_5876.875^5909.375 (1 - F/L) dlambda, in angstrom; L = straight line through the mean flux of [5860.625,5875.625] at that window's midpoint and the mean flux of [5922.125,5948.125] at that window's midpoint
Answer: 5.6 angstrom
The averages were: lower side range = 8.11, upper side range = 8.04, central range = 6.7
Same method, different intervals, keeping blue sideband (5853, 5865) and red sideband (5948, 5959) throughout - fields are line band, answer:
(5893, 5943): 2.0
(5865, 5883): -0.1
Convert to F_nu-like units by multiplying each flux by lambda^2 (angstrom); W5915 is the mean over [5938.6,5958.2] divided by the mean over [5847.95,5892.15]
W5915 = 1.09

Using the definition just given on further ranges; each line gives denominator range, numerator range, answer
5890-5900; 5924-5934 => 1.55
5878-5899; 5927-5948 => 1.37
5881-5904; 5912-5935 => 1.32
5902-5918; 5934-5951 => 1.01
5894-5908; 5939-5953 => 1.18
